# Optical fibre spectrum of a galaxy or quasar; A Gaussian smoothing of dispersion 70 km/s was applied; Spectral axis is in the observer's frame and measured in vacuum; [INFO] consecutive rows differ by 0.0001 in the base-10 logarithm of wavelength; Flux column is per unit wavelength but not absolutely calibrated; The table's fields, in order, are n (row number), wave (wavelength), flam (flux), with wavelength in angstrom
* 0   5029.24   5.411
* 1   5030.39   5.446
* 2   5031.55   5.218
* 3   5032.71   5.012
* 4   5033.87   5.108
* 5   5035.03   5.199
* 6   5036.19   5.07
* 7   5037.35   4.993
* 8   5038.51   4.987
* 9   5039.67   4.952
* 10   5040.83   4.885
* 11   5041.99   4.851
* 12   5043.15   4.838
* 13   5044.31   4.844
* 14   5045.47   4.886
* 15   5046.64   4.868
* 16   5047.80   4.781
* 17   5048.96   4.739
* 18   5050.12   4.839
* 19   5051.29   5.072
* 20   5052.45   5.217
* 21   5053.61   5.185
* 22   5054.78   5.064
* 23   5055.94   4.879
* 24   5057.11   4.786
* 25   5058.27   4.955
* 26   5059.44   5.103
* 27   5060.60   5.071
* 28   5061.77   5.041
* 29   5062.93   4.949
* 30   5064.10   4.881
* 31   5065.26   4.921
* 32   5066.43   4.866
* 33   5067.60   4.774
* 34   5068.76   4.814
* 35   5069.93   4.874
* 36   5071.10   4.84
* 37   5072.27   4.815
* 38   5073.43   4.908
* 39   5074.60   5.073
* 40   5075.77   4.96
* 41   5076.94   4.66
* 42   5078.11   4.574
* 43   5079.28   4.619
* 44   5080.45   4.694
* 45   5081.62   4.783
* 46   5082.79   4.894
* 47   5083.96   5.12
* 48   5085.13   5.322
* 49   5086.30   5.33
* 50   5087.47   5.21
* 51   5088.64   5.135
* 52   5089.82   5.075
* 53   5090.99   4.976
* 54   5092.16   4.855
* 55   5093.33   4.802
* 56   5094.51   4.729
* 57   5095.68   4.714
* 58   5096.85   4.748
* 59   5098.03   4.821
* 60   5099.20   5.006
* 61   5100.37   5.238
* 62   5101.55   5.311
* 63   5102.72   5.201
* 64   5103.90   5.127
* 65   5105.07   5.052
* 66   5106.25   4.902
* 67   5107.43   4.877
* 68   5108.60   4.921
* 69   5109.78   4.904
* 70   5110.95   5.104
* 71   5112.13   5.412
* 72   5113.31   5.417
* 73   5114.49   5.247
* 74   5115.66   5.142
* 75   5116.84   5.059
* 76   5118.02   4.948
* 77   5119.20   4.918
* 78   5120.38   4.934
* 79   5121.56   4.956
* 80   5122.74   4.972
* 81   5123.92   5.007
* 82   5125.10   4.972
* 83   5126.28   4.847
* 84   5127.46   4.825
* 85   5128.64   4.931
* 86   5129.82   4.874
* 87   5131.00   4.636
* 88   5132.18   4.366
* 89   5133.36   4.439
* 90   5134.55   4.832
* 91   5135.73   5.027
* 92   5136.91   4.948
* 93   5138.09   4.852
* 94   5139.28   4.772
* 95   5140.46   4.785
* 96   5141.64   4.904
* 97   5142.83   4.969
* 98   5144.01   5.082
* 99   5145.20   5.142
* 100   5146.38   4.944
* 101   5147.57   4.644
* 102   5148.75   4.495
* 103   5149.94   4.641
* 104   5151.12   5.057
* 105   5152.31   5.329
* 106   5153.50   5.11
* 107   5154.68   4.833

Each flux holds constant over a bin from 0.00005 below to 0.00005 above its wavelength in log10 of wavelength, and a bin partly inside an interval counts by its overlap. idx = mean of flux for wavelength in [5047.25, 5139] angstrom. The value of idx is 4.94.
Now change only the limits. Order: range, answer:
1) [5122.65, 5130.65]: 4.91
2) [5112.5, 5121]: 5.1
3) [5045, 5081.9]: 4.89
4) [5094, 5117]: 5.05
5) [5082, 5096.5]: 5.01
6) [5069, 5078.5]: 4.84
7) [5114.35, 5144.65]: 4.89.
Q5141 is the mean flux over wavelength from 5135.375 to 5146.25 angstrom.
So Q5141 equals 4.94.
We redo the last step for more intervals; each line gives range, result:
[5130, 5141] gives 4.75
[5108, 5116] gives 5.17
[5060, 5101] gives 4.92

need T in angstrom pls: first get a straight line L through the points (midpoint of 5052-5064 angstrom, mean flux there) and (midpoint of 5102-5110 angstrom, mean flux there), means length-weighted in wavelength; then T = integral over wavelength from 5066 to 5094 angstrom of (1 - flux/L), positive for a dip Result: 0.5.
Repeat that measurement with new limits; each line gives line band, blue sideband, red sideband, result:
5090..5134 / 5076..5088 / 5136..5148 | -0.3 angstrom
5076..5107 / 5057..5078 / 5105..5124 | 0.1 angstrom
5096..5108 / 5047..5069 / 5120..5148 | -0.3 angstrom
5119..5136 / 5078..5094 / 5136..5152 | 0.2 angstrom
